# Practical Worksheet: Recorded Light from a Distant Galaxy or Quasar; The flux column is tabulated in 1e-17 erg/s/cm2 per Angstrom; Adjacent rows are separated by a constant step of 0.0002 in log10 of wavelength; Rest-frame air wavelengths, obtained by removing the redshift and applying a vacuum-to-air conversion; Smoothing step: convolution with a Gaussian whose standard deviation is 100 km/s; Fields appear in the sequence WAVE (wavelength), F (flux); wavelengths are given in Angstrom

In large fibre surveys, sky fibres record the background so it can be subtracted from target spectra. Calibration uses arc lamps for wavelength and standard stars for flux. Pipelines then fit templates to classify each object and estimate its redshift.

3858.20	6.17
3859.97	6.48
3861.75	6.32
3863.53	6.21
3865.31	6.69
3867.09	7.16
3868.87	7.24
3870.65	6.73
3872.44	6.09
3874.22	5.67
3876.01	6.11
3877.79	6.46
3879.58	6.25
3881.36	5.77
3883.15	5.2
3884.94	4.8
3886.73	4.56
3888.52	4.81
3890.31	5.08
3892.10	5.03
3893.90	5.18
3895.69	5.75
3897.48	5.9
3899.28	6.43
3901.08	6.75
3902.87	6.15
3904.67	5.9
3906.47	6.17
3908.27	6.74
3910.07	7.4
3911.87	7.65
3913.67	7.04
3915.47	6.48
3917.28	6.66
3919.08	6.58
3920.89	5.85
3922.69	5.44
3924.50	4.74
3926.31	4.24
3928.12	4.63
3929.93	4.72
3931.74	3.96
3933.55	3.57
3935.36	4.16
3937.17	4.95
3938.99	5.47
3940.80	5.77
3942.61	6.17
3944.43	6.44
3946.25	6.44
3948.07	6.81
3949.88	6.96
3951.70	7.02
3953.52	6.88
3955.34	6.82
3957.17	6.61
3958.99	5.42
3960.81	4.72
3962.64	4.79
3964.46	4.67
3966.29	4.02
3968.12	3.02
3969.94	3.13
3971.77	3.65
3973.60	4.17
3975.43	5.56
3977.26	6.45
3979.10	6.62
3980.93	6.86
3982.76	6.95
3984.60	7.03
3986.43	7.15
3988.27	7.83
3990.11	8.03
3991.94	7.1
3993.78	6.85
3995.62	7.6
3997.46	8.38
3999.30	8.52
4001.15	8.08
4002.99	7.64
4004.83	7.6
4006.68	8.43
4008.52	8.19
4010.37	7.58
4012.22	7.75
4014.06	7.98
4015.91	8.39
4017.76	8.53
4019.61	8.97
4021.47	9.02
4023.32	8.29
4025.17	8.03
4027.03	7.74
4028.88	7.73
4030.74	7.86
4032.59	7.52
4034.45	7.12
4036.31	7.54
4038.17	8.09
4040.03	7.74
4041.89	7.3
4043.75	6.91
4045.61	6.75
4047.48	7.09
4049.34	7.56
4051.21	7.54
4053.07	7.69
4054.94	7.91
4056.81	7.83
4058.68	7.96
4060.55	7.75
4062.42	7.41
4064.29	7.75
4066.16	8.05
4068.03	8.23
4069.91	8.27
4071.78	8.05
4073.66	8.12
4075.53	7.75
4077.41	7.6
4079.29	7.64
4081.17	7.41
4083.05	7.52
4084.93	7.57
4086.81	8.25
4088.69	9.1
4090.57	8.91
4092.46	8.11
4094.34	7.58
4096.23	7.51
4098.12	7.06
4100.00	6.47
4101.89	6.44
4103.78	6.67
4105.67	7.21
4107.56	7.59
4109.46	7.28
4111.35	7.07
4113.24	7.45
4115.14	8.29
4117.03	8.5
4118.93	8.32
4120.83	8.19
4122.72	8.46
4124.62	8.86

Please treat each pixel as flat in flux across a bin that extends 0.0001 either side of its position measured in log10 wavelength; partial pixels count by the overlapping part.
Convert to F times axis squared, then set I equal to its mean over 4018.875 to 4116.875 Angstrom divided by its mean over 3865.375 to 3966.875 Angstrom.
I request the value 1.4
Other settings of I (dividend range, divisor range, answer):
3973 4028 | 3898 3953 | 1.34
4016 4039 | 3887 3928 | 1.44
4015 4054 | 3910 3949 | 1.45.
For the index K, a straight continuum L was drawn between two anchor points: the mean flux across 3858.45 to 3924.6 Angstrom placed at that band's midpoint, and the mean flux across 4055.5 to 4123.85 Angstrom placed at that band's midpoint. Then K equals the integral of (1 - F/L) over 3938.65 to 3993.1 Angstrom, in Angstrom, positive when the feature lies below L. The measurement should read 6.2 Angstrom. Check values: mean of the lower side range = 6.11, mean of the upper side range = 7.76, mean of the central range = 5.96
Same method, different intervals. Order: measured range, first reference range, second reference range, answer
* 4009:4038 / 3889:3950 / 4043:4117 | -4.28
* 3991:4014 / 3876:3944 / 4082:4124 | -4.08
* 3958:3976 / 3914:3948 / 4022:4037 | 5.64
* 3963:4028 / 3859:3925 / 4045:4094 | 1.26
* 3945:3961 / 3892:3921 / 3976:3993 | 0.73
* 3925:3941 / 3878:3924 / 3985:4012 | 4.90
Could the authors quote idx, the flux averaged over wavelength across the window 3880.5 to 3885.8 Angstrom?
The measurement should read 5.25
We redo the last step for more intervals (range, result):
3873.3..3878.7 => 6.08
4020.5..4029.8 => 8.16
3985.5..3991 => 7.66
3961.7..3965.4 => 4.72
